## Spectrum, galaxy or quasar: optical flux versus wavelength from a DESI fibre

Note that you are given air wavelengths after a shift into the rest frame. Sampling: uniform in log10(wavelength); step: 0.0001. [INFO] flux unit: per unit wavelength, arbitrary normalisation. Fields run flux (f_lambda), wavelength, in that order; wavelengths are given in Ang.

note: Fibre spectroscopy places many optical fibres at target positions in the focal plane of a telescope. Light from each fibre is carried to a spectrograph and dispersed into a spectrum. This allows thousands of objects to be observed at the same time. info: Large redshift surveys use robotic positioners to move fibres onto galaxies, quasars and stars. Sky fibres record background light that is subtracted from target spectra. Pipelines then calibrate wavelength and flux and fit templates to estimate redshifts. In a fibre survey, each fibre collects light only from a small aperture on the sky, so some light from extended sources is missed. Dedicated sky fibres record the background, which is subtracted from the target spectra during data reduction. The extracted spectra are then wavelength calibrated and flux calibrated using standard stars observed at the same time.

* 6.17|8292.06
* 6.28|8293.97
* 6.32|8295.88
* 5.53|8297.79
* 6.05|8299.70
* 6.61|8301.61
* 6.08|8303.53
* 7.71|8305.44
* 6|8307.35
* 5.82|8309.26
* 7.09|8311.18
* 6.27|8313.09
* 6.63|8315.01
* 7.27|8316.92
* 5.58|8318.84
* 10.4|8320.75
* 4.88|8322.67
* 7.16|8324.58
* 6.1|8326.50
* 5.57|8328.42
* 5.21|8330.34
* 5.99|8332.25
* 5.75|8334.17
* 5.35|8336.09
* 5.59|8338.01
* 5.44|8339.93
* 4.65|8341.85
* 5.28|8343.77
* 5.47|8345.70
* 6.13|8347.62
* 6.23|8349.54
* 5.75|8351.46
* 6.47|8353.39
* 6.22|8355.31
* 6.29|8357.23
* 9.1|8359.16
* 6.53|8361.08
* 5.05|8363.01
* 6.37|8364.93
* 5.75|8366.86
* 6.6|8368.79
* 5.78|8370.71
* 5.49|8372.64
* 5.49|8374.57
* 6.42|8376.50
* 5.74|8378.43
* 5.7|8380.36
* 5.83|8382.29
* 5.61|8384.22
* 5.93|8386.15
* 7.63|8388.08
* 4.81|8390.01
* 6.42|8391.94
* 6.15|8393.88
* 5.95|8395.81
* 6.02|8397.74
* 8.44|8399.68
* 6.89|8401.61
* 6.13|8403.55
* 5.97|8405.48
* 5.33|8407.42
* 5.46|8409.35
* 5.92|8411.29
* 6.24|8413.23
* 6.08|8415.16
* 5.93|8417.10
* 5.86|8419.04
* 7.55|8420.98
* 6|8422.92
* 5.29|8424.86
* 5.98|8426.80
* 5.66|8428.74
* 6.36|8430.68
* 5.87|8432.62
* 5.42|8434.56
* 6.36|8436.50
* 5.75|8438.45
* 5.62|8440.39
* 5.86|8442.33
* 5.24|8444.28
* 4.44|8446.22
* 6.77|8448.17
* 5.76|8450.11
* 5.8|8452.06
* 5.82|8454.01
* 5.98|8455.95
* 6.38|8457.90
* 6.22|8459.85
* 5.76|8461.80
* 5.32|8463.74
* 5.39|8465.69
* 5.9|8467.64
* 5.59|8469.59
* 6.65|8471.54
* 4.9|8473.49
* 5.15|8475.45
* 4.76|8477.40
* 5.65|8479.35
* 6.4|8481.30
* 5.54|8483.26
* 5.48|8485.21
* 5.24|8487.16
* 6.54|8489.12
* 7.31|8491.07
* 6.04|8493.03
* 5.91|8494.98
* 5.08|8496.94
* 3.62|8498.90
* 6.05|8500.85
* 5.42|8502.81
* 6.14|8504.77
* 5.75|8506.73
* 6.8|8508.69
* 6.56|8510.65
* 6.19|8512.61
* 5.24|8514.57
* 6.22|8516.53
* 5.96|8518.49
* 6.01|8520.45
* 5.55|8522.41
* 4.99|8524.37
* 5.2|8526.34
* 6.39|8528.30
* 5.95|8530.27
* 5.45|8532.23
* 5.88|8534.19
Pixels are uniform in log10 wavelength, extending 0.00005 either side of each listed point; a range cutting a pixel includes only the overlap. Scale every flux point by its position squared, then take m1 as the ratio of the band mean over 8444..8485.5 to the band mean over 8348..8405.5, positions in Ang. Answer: 0.9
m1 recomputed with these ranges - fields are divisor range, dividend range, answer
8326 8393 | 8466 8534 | 1.00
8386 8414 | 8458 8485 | 0.92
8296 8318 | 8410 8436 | 0.96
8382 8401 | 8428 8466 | 0.93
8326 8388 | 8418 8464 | 1.01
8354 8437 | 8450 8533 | 0.96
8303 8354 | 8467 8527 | 0.97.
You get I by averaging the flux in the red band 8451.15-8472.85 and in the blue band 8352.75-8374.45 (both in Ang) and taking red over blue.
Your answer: 0.93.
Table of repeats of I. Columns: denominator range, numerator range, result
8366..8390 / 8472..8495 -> 0.97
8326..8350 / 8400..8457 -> 1.07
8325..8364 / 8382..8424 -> 1.04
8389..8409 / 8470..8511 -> 0.93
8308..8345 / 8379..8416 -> 1.00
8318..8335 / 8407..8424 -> 0.96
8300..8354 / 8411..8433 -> 0.99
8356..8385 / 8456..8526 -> 0.94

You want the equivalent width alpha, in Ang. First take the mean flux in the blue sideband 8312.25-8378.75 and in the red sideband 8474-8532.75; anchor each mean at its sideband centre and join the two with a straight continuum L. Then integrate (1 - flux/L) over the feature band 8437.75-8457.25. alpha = 0.5 Ang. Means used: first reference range 6.12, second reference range 5.75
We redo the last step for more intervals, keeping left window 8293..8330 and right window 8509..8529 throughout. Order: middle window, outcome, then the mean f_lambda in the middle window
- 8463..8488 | 1.9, 5.54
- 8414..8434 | 0.3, 6.05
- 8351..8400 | 0.7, 6.19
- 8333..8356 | 2.5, 5.69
